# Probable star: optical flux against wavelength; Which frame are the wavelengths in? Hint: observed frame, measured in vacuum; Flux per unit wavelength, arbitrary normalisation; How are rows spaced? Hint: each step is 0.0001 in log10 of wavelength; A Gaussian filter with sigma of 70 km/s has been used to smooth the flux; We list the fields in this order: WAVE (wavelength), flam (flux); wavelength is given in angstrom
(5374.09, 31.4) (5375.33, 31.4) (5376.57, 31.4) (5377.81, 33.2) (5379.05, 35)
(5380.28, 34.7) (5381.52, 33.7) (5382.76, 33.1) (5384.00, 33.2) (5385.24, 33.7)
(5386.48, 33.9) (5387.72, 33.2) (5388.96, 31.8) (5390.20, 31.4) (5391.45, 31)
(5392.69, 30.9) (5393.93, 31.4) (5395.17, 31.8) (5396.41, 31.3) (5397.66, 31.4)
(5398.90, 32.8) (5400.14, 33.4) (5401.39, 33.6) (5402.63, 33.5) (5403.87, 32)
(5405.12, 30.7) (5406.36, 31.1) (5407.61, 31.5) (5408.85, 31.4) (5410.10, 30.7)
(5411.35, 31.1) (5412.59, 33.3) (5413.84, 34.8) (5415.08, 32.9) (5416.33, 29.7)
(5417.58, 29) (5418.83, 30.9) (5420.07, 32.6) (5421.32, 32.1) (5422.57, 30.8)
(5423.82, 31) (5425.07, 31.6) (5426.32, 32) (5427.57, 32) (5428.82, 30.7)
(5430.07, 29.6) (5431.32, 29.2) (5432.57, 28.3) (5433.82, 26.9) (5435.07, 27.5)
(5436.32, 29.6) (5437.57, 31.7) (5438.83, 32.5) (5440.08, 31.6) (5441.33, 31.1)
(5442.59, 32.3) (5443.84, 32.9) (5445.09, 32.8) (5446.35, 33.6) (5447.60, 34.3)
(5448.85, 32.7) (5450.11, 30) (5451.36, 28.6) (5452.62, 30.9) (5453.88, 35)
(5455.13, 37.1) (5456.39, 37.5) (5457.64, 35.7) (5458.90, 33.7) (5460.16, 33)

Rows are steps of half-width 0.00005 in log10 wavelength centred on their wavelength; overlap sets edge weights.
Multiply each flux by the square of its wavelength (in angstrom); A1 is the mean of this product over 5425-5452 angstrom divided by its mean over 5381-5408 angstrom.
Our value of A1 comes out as 0.97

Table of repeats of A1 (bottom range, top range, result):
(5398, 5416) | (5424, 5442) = 0.95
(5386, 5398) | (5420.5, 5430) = 1.00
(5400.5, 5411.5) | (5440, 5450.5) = 1.04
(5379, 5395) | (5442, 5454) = 1.01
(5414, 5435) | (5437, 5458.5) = 1.09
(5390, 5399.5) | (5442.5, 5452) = 1.04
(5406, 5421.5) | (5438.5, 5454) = 1.03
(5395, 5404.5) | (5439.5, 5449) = 1.02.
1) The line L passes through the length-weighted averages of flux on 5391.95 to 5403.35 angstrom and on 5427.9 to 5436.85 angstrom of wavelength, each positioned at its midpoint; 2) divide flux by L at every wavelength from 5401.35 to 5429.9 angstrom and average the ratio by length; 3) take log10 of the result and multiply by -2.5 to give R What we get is -0.04 mag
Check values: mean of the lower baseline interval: 32.2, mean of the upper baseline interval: 28.9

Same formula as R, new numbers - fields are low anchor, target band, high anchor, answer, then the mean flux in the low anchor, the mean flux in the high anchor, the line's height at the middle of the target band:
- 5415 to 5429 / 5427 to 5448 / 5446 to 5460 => 0.05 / 31.2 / 33.5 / 32.4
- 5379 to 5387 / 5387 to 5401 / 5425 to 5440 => 0.04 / 33.8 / 30.1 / 33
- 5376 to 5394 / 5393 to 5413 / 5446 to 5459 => 0.04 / 32.8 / 33.6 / 33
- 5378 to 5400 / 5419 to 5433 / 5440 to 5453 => 0.04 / 32.6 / 31.9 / 32.2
